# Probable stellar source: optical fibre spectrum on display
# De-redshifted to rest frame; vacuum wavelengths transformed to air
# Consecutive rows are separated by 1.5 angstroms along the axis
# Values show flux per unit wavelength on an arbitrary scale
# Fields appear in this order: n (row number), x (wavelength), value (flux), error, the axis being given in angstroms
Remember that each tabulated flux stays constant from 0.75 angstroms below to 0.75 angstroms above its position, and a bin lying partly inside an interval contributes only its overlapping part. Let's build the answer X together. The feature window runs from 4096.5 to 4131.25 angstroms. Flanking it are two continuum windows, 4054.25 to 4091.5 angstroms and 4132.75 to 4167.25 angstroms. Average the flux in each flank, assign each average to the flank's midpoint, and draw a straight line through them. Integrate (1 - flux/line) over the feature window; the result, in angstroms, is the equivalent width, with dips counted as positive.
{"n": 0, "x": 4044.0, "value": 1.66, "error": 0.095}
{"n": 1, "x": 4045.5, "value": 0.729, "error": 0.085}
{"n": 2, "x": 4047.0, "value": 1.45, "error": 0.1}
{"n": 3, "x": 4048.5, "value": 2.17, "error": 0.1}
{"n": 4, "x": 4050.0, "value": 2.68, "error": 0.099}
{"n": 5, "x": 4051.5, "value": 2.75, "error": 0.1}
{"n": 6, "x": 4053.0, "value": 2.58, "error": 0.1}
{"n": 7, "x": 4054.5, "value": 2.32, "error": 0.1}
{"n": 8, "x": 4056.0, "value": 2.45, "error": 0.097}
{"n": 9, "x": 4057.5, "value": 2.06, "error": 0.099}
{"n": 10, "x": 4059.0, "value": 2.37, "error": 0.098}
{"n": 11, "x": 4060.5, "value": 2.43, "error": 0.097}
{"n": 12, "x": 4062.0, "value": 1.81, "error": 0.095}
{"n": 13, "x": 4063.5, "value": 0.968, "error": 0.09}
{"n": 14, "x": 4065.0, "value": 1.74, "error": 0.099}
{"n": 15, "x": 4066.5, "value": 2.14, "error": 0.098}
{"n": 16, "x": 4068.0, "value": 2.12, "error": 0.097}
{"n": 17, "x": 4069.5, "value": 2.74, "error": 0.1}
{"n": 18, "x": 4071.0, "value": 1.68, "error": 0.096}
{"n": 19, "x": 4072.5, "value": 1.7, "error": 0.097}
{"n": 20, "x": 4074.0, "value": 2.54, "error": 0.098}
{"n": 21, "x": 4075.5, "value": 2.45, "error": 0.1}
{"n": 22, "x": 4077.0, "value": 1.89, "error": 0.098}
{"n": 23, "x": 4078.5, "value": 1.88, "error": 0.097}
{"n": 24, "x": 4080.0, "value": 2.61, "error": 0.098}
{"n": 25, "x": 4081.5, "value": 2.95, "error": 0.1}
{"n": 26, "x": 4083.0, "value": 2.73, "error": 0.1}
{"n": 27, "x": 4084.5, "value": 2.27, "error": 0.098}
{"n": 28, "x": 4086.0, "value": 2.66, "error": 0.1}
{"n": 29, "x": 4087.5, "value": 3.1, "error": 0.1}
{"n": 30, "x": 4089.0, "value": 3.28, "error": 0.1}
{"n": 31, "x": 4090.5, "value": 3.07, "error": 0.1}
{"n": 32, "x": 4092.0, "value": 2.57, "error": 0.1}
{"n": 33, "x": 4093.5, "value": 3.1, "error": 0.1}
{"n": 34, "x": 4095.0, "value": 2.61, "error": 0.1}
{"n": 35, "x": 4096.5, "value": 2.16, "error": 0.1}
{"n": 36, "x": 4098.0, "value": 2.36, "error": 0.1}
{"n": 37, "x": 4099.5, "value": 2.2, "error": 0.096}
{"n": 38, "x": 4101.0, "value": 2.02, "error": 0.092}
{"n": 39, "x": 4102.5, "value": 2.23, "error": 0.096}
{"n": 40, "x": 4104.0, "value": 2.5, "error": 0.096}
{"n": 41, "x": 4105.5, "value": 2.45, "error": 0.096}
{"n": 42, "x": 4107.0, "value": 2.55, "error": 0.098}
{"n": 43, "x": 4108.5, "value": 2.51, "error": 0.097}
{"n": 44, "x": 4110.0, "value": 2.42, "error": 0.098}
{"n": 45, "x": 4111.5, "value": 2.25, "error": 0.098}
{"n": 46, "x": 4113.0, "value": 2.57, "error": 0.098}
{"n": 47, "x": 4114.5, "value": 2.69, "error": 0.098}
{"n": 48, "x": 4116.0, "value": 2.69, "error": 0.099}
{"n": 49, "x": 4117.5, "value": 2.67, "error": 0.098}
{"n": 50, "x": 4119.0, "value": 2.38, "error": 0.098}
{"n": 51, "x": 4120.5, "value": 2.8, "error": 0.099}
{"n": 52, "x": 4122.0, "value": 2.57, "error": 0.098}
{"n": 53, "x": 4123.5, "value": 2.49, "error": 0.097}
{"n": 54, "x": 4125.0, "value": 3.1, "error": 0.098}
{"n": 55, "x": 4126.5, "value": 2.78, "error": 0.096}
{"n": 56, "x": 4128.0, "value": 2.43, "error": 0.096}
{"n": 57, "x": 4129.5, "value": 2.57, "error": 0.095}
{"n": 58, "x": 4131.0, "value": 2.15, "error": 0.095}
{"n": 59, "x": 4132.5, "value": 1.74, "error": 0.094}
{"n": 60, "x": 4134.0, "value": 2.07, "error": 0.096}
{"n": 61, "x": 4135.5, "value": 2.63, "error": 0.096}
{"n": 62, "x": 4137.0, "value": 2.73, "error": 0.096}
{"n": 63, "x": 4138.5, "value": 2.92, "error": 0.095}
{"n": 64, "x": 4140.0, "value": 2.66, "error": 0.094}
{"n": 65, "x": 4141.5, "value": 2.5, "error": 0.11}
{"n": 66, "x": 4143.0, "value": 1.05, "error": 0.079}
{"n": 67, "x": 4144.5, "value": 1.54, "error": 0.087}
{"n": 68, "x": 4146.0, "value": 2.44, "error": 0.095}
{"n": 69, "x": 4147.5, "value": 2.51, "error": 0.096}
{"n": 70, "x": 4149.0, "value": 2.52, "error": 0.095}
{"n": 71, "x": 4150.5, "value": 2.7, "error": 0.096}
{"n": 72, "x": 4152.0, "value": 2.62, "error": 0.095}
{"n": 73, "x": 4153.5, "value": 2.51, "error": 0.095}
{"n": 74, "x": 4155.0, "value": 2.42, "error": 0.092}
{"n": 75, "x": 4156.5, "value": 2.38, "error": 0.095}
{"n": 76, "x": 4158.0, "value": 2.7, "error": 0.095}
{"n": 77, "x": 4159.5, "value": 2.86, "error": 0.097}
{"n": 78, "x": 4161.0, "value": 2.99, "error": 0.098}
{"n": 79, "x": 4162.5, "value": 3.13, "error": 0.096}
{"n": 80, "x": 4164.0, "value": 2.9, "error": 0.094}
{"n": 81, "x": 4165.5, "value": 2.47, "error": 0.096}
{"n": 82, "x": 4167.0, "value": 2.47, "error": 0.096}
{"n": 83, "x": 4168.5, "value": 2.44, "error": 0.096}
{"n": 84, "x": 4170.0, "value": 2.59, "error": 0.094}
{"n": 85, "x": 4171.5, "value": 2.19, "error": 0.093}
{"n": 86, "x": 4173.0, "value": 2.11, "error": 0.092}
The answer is -1.1 angstroms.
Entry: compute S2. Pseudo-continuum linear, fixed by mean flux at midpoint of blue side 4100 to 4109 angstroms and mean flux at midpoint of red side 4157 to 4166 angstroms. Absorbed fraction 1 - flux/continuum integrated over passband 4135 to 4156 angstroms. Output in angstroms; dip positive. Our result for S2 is 2.3 angstroms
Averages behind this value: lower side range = 2.37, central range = 2.41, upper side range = 2.84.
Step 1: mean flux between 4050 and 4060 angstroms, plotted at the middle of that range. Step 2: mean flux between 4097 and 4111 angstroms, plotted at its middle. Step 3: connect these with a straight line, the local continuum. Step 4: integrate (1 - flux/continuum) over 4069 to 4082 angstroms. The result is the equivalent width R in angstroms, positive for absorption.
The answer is 0.84 angstroms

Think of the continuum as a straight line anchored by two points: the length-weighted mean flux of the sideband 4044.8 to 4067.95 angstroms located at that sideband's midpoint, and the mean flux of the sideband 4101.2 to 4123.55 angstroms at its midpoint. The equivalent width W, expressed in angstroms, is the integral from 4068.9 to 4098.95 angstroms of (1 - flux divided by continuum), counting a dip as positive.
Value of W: -3.1 angstroms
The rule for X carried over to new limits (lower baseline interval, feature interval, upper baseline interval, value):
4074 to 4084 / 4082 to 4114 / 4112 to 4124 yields -0.63 angstroms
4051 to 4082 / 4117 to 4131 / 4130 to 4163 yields -1.46 angstroms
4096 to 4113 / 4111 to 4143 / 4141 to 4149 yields -4.91 angstroms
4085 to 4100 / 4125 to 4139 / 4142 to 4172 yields 0.51 angstroms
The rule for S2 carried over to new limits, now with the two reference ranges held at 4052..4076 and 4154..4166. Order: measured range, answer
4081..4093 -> -2.9 angstroms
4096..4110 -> 0.2 angstroms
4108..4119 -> -0.4 angstroms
